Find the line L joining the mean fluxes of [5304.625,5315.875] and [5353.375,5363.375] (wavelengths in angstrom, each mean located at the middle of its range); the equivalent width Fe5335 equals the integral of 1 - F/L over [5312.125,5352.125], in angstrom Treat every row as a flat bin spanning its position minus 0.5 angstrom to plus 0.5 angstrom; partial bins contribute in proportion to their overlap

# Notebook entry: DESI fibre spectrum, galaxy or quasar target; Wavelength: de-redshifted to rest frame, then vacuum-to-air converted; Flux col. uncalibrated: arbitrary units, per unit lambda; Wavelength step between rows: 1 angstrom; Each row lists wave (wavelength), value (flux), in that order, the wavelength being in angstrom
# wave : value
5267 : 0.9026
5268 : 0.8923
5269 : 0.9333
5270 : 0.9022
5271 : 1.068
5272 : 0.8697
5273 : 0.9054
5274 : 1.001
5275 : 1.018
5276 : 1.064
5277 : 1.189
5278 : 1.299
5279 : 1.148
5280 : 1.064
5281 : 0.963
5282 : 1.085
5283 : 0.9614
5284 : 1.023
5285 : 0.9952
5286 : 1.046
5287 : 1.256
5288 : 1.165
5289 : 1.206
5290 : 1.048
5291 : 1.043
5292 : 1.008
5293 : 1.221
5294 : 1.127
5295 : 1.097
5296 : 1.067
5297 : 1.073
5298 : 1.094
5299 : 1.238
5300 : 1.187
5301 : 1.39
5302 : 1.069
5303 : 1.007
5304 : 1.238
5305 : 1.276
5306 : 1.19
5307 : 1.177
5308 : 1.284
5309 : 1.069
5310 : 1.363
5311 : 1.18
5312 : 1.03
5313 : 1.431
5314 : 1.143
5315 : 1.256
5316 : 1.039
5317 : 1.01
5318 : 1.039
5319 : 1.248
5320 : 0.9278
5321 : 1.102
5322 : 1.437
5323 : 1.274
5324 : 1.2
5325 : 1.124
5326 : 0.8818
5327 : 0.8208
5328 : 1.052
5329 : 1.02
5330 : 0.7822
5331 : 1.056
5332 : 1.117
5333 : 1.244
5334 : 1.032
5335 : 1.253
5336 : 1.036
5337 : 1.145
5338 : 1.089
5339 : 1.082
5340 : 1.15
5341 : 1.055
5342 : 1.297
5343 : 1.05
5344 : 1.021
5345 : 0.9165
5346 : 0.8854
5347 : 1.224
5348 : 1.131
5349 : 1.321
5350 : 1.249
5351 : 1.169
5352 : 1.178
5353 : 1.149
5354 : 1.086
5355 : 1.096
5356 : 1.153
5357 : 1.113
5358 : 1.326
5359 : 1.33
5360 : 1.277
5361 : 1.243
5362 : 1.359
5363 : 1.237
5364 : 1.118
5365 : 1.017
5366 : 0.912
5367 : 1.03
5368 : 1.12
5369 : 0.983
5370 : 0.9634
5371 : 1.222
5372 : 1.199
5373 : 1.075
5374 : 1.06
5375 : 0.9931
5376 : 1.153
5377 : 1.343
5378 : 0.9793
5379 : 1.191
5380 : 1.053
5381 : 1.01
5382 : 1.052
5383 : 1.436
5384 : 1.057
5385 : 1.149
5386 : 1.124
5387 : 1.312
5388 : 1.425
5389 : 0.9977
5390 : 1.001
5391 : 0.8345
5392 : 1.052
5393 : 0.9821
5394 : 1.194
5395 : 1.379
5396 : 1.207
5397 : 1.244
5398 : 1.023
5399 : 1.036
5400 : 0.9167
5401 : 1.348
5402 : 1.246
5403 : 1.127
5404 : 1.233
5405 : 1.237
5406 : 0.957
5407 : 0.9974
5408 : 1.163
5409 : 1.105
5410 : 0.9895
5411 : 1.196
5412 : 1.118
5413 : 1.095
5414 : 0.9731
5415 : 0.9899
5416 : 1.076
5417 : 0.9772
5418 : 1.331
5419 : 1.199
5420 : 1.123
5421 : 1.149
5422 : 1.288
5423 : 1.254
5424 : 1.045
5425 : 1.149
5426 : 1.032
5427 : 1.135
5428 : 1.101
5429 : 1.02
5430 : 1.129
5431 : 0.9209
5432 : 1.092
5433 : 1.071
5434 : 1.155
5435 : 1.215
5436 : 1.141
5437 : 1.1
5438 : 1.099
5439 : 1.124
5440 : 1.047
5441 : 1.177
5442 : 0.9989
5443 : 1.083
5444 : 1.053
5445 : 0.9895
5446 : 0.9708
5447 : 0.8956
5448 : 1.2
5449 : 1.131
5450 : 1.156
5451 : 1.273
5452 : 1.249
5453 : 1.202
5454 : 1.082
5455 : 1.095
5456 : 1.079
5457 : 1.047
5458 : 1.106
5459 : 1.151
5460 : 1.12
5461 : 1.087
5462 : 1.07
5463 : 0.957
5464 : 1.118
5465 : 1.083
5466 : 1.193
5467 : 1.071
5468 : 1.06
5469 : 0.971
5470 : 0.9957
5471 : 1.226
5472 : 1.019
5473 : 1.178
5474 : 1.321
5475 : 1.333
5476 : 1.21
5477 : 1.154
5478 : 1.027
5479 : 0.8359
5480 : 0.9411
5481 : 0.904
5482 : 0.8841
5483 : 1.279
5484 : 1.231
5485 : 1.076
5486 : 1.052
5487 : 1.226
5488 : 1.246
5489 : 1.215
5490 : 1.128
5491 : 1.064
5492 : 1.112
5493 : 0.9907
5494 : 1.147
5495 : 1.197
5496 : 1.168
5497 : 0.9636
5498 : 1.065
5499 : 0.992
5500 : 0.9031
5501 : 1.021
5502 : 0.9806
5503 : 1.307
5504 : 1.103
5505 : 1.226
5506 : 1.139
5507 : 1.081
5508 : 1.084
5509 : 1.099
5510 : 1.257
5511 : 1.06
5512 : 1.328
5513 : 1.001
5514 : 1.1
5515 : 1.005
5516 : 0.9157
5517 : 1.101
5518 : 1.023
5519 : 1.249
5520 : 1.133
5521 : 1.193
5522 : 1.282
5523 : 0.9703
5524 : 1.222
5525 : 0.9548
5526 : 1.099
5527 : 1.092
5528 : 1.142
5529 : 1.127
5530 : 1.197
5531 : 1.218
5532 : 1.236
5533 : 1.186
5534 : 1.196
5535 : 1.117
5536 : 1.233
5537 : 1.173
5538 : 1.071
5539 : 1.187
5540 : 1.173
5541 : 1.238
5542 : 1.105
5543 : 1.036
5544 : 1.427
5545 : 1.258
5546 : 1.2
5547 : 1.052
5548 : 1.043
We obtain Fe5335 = 3.45 angstrom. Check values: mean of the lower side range 1.21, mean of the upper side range 1.22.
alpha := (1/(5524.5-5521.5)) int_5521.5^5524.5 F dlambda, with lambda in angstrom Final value 1.16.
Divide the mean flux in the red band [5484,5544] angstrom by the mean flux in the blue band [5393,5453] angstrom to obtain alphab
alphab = 1.01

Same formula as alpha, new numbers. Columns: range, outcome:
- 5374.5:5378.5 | 1.12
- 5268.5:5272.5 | 0.943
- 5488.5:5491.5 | 1.14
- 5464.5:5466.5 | 1.14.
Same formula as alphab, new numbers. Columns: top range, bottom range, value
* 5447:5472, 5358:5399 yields 0.98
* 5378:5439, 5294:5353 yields 0.99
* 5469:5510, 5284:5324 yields 0.96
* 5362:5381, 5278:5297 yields 1.01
